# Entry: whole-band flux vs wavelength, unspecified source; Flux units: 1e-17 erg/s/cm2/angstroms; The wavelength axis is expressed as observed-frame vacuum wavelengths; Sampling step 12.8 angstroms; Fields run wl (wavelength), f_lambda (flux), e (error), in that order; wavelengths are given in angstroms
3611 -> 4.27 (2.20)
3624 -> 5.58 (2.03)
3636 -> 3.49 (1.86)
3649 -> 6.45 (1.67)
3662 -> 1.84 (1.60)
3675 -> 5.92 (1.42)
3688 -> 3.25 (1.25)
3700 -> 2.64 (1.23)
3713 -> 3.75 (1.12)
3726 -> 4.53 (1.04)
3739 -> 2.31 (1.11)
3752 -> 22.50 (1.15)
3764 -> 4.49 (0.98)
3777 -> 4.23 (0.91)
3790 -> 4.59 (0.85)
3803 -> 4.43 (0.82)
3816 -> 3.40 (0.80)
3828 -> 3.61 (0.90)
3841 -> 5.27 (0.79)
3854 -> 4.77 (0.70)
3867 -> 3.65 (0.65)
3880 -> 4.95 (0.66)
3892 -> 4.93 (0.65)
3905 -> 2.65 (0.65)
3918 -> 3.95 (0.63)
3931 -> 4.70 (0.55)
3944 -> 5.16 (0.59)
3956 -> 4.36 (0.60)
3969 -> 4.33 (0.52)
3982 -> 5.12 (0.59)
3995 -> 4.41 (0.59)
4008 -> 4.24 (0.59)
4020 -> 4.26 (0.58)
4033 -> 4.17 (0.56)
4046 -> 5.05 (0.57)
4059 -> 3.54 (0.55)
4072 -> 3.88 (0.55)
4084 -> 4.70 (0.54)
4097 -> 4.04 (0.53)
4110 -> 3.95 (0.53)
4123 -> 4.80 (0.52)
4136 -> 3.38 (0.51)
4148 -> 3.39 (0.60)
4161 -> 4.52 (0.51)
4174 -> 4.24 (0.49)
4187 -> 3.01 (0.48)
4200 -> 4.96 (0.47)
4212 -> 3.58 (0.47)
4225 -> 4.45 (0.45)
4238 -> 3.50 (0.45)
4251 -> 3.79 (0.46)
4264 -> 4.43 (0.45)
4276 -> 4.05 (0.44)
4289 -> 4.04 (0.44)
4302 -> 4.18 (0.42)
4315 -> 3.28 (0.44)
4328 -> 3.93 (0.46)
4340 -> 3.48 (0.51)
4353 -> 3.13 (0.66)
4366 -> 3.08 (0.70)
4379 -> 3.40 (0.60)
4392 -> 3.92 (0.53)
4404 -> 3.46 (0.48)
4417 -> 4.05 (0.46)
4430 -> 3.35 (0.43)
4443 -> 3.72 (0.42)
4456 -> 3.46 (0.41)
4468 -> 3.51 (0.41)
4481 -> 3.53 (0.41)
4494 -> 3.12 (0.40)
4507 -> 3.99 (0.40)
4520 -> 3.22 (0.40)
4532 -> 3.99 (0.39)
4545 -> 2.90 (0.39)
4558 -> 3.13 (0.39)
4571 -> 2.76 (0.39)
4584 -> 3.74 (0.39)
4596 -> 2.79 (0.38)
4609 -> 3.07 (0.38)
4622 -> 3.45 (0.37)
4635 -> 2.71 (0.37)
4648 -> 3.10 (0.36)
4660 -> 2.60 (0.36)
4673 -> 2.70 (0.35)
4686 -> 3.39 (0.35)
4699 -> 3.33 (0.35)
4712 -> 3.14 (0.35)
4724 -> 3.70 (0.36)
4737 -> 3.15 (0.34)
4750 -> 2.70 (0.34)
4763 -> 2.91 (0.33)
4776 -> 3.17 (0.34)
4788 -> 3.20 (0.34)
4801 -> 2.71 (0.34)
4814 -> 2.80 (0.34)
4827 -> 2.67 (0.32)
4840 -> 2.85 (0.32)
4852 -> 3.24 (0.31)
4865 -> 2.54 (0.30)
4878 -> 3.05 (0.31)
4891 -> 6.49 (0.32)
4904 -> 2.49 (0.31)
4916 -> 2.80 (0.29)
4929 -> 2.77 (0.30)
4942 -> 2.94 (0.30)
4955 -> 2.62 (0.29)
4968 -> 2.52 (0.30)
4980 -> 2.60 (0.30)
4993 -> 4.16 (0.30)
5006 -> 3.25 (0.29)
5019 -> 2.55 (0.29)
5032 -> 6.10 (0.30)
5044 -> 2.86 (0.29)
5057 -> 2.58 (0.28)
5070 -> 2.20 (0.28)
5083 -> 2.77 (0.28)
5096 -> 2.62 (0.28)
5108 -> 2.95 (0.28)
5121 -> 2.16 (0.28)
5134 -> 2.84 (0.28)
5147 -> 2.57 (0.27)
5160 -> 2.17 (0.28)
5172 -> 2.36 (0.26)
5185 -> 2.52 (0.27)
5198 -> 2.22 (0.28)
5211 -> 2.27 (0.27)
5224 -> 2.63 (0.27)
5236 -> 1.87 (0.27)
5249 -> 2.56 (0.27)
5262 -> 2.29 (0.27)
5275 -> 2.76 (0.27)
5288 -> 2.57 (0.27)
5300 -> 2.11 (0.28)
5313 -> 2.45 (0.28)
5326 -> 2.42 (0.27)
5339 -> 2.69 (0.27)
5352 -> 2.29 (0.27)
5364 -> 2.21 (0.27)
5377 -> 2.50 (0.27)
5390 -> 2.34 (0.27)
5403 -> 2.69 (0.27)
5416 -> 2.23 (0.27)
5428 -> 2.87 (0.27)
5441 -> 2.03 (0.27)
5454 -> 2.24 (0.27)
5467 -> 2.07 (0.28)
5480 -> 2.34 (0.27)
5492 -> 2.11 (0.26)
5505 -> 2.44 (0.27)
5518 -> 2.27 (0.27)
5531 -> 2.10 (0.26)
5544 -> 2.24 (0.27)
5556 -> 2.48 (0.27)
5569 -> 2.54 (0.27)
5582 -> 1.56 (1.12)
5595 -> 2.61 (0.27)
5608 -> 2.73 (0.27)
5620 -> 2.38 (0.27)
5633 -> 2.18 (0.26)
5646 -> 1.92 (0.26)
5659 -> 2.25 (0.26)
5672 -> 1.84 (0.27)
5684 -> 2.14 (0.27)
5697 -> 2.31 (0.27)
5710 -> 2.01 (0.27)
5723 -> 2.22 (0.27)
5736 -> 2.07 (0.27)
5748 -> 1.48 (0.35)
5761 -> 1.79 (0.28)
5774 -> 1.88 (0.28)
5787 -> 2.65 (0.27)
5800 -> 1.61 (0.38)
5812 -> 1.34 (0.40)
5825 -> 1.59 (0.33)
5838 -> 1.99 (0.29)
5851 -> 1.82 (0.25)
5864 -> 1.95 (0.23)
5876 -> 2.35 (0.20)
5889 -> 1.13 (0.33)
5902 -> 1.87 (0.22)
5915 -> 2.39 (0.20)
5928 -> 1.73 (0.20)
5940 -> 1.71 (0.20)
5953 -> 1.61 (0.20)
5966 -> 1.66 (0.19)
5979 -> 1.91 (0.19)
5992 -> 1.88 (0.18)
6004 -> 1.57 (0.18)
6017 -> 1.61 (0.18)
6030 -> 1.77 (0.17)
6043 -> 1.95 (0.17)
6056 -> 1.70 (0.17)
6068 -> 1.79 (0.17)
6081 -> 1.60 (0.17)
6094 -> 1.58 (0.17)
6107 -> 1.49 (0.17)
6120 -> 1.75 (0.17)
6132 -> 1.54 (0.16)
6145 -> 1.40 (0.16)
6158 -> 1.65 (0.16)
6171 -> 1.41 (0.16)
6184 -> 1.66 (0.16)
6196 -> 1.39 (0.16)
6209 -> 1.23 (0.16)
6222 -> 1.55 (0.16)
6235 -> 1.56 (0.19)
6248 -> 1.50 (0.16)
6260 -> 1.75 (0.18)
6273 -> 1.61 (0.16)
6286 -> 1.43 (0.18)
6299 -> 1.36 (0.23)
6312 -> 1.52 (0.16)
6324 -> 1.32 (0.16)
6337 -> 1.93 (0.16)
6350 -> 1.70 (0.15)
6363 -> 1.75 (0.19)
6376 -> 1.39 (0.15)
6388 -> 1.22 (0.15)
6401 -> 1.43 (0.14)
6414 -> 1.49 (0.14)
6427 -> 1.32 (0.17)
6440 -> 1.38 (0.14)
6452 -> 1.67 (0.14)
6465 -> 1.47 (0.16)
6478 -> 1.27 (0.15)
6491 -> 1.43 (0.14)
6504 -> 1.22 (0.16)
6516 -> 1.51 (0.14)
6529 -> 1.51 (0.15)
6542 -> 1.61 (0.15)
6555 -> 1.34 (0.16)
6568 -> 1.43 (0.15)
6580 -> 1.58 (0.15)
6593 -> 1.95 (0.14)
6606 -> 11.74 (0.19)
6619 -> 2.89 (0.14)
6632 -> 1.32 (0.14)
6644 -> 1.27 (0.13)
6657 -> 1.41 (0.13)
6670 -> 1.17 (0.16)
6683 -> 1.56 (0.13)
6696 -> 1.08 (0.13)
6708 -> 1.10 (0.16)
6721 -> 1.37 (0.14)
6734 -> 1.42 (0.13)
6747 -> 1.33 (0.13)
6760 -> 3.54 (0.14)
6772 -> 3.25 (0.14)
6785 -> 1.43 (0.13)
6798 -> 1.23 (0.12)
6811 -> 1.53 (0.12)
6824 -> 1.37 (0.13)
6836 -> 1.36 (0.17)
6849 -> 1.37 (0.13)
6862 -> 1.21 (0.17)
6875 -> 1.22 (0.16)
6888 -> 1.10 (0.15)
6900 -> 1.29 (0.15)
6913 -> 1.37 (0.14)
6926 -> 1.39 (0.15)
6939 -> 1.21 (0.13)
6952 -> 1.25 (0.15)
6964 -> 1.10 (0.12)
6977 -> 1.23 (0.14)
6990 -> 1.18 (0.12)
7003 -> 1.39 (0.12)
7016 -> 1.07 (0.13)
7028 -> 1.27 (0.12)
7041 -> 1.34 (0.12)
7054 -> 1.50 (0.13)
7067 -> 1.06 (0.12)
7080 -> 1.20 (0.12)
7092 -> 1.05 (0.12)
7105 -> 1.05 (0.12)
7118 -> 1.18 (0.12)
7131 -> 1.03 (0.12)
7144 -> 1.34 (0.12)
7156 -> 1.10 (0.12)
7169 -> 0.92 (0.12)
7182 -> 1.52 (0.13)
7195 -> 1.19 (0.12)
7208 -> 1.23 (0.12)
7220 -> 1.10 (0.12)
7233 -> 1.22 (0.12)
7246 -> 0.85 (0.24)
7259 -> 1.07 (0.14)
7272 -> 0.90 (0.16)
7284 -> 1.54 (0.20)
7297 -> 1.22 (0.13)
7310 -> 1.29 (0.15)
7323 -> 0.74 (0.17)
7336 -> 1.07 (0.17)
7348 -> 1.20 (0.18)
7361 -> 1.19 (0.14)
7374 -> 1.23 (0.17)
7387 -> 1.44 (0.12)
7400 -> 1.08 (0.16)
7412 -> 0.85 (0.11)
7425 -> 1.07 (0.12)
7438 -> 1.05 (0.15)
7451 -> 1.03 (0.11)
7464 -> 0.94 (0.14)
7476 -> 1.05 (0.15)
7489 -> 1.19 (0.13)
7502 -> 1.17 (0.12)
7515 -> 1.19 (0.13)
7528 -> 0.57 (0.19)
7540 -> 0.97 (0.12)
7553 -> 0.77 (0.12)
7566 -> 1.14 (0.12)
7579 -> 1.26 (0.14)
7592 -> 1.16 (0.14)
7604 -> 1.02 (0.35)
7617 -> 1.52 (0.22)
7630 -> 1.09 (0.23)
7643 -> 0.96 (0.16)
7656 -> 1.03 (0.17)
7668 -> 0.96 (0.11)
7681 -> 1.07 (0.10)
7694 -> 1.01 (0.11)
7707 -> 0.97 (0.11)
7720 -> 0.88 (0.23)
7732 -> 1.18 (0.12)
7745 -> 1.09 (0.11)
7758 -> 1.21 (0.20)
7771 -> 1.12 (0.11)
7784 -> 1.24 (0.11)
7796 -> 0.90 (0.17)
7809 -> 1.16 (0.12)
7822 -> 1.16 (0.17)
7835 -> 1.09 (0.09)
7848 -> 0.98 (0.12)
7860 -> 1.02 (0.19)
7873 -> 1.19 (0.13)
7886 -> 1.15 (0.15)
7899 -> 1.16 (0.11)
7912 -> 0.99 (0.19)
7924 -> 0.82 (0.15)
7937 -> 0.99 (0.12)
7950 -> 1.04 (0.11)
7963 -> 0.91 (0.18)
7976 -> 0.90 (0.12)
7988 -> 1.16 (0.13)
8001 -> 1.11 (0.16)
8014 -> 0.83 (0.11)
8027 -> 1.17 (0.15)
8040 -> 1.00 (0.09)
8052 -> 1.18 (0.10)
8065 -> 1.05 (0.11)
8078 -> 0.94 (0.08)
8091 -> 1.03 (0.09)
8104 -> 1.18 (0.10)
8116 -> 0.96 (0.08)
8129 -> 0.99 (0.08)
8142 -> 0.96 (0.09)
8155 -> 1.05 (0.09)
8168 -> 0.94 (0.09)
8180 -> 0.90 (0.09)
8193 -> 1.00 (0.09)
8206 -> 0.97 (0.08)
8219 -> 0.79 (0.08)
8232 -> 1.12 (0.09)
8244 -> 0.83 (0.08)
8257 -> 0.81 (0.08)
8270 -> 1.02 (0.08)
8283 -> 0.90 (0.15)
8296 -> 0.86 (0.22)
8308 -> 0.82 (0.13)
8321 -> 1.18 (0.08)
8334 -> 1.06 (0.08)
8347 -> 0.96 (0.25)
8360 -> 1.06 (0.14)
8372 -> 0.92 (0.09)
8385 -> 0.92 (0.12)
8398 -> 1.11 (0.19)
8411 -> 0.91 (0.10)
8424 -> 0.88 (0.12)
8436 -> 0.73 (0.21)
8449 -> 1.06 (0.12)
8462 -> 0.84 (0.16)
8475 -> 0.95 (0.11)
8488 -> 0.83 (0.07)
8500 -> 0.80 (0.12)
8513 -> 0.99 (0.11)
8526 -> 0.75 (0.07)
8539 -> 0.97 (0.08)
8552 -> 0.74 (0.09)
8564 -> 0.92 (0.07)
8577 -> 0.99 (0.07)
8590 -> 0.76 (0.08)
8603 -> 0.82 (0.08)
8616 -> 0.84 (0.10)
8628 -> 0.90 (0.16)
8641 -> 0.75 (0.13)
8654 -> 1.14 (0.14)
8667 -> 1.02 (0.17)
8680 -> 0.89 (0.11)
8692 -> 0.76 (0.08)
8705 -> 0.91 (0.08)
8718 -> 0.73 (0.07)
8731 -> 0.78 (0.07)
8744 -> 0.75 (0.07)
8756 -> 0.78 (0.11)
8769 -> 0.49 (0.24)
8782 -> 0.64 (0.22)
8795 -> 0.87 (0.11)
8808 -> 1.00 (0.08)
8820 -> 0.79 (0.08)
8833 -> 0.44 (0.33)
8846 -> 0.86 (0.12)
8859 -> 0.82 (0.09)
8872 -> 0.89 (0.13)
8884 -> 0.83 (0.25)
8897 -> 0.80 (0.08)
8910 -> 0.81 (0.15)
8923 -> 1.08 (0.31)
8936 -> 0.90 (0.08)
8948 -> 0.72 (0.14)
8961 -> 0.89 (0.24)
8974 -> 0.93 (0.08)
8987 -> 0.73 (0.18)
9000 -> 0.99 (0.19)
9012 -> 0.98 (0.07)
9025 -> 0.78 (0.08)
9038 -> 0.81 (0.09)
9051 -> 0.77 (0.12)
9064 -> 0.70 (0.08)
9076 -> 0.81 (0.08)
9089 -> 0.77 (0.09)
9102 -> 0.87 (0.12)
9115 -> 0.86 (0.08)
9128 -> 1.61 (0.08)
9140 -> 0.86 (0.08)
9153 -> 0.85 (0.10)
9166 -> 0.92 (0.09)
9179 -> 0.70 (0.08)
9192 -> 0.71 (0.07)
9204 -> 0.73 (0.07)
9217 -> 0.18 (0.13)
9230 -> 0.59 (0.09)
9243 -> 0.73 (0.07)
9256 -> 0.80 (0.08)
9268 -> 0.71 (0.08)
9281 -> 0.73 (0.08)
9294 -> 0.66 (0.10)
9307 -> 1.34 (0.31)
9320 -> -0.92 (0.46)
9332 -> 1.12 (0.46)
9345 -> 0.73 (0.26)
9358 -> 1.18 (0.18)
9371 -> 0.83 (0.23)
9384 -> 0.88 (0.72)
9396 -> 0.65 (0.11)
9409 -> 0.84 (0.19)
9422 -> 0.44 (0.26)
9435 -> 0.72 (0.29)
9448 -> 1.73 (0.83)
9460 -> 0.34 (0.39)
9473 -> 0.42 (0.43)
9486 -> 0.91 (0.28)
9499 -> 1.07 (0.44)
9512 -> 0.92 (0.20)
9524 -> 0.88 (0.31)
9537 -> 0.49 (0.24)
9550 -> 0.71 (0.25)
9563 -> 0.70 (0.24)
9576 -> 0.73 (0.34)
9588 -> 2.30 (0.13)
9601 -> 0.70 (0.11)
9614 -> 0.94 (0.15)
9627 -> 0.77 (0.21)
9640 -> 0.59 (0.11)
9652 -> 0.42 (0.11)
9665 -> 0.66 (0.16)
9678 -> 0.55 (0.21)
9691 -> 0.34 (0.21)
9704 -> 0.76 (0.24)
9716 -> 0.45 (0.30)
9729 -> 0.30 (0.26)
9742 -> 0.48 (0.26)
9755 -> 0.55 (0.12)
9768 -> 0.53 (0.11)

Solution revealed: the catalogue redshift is 0.01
